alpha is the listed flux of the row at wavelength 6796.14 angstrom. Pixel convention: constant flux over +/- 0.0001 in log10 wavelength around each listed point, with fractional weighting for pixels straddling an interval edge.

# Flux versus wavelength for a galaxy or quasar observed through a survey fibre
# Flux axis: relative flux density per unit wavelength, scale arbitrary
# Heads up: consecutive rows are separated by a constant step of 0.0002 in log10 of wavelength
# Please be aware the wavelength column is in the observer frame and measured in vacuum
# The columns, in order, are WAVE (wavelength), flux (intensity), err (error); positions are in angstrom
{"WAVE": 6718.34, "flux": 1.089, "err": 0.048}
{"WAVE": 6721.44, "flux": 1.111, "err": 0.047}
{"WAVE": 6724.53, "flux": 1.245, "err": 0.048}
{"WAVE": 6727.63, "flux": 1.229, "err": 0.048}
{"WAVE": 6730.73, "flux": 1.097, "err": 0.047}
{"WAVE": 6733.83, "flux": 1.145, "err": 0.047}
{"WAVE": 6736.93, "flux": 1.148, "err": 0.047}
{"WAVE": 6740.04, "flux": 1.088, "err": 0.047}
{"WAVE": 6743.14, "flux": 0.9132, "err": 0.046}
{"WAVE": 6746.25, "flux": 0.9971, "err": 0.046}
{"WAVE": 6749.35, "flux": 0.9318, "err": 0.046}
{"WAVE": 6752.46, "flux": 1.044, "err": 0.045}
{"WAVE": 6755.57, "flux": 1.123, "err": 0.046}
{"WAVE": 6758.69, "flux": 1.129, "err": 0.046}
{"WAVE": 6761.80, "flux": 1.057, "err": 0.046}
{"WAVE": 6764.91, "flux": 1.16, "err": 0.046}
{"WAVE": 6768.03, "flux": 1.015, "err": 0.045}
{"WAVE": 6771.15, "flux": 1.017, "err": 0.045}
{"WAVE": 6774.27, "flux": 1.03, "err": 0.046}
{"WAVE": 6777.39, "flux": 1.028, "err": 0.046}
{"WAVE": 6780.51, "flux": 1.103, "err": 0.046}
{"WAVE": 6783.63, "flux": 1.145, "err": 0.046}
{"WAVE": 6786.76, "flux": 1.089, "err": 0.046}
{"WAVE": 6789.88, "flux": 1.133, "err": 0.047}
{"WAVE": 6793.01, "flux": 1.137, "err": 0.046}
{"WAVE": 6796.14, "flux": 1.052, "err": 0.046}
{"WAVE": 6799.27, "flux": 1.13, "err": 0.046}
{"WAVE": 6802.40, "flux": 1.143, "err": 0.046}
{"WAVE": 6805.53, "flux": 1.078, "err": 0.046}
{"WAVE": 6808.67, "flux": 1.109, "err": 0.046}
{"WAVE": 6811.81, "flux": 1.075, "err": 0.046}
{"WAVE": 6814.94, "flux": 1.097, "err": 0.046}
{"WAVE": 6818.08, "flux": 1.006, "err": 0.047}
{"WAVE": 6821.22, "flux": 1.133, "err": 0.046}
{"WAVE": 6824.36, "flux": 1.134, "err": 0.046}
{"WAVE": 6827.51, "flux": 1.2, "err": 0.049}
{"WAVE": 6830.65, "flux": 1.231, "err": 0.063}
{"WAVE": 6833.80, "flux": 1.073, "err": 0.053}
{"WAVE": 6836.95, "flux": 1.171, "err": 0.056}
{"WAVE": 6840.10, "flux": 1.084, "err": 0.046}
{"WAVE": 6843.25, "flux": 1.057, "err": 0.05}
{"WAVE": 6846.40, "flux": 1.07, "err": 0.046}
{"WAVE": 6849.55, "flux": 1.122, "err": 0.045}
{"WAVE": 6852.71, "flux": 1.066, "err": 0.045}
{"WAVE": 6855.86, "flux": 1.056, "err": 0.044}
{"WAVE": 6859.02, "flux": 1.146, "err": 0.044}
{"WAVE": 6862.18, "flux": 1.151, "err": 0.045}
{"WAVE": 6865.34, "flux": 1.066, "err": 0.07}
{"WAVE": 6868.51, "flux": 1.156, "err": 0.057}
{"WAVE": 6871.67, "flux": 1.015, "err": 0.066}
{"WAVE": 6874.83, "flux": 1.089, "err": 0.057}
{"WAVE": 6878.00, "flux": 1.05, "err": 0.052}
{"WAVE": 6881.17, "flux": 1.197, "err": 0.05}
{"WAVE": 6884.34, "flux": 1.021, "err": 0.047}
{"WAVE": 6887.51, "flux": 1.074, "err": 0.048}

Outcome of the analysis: 1.052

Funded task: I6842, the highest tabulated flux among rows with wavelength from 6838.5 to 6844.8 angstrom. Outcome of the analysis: 1.084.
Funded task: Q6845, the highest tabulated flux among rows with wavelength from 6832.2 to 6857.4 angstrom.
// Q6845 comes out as 1.171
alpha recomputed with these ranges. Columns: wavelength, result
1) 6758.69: 1.129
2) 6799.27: 1.13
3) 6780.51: 1.103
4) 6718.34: 1.089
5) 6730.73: 1.097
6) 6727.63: 1.229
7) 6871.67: 1.015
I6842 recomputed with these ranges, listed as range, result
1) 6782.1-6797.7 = 1.145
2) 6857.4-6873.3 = 1.156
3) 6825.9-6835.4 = 1.231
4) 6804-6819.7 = 1.109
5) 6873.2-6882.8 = 1.197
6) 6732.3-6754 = 1.148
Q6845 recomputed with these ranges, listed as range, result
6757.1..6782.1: 1.16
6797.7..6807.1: 1.143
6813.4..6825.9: 1.134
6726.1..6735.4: 1.229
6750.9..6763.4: 1.129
